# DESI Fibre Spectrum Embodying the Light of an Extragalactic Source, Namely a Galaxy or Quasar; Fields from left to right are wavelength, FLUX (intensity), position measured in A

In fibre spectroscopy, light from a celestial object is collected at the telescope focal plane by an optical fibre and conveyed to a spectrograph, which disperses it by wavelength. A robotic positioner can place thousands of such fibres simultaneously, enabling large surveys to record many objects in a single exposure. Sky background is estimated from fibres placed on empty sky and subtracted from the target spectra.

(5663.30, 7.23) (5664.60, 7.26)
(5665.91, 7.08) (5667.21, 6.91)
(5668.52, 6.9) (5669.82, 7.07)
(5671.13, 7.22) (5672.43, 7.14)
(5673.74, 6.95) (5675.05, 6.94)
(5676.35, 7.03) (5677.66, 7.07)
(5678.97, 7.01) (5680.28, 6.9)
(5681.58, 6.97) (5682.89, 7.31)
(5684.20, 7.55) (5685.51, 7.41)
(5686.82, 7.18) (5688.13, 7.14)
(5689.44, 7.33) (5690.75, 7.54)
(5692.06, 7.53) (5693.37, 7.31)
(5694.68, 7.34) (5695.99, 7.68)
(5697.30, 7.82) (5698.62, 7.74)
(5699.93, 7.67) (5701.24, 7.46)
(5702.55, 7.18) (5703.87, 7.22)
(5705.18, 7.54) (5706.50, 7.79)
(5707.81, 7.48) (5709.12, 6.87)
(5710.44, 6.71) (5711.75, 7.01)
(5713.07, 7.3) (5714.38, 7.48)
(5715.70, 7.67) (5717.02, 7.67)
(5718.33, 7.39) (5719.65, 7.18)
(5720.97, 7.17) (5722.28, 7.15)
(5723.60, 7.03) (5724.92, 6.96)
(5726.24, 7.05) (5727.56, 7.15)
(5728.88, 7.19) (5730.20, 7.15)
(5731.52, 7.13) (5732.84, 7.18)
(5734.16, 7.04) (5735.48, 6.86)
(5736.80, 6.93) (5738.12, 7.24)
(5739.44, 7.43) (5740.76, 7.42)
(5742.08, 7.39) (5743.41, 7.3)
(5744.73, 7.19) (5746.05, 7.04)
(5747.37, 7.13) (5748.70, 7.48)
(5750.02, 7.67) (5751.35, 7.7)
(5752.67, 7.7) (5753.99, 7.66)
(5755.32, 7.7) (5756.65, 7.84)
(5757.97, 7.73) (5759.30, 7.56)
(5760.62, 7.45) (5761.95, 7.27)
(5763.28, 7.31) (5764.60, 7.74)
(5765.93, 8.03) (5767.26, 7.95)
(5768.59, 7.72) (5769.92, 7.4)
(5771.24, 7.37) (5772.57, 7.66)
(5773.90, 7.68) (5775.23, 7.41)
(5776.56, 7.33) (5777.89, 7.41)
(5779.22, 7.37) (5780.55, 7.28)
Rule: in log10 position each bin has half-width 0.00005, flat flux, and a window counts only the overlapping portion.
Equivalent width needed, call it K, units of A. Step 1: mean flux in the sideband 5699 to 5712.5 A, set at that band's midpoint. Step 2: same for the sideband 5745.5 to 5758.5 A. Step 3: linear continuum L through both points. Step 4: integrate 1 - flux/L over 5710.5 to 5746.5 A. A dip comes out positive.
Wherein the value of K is 1.1 A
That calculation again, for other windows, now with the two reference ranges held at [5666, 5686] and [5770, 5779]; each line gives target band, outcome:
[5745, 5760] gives -0.34 A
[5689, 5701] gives -0.65 A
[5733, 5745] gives 0.22 A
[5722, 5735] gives 0.35 A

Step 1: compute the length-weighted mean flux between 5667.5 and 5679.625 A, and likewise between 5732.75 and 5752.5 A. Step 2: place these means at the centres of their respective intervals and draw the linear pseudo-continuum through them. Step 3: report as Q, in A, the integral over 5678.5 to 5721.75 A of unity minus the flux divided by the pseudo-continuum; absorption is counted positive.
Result -1.4 A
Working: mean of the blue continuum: 7.03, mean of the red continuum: 7.28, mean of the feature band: 7.35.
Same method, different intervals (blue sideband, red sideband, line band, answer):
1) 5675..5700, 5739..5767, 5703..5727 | 0.5 A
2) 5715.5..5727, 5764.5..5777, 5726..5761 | 0.3 A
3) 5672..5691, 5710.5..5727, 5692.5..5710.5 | -0.6 A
